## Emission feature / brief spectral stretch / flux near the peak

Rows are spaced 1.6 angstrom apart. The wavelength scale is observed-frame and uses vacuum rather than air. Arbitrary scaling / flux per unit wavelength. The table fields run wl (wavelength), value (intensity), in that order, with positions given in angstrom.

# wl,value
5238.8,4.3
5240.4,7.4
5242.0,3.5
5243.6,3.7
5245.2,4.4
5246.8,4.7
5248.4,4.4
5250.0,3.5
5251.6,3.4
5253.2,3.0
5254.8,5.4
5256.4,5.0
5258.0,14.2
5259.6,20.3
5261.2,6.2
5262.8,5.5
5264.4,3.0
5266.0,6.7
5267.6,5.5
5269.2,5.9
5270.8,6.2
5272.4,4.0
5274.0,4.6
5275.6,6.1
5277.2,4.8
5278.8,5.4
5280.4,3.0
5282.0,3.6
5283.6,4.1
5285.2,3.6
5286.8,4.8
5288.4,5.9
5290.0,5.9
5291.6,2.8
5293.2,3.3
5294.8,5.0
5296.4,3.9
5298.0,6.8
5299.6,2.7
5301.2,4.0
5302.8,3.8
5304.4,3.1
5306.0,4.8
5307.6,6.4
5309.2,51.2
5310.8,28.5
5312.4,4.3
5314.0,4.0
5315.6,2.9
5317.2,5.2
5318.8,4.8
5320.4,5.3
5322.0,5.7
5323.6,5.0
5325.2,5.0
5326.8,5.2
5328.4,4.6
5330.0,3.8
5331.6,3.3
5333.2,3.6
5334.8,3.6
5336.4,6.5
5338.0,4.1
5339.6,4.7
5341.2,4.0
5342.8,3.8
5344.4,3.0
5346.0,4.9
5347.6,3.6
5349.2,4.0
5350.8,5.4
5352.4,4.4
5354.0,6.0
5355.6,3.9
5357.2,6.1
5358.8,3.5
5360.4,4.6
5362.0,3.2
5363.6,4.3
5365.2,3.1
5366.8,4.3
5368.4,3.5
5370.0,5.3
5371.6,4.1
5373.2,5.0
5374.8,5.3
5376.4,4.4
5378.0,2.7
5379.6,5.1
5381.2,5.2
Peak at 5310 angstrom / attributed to [O III] 5007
